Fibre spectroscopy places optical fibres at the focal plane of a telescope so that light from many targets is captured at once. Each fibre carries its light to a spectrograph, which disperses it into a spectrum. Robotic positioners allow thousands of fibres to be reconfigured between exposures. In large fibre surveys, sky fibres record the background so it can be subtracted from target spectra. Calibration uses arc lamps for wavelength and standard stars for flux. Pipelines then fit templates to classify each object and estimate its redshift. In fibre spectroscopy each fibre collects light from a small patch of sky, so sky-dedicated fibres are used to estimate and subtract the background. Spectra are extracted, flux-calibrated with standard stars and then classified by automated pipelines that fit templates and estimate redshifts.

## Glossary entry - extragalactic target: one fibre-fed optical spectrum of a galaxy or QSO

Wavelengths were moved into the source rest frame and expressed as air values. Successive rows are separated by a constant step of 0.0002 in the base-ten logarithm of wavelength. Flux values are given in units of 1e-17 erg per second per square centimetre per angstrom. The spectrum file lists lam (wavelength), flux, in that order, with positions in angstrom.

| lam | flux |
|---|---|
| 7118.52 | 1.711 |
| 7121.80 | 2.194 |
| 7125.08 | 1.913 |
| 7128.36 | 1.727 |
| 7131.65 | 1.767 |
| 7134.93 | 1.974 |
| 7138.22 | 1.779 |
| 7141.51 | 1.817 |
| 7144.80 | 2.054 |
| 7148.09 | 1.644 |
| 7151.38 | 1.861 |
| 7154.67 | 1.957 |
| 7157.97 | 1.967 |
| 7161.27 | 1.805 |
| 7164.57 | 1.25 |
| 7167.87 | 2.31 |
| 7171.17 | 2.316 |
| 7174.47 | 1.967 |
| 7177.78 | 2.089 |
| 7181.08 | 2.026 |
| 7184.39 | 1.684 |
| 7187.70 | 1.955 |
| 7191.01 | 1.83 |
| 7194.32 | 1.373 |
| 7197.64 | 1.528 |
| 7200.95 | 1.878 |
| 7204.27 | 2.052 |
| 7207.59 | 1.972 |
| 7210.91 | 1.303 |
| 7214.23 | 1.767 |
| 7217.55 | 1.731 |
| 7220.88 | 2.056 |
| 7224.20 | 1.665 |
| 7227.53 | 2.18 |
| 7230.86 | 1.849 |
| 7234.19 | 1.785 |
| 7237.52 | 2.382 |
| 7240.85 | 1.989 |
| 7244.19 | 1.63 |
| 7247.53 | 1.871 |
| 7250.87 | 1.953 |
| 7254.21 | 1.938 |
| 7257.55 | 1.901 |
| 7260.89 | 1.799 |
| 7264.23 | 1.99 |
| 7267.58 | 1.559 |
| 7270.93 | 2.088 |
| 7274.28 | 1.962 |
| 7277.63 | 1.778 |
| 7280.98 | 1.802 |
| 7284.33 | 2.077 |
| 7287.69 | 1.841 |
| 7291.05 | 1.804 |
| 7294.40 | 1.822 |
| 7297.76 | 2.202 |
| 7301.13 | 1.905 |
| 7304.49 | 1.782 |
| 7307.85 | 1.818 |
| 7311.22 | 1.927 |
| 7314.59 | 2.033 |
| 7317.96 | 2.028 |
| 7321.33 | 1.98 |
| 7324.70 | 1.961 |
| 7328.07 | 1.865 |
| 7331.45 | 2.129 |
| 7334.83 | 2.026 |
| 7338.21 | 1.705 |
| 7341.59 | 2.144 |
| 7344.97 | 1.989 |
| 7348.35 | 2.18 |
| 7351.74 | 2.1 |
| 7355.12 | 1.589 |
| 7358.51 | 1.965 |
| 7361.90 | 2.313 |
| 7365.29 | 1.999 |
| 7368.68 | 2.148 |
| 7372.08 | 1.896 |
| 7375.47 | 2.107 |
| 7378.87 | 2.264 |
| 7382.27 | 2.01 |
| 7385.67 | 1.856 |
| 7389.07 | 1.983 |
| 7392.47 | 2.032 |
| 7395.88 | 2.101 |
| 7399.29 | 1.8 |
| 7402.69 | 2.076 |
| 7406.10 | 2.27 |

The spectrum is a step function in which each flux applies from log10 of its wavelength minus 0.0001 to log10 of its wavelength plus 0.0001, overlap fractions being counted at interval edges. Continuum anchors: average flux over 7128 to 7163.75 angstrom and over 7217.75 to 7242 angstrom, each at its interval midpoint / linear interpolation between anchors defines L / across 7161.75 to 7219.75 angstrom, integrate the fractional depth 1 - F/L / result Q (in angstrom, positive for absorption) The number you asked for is 2.5 angstrom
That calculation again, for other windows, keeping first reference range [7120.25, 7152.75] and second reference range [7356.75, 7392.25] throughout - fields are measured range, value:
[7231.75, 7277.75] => 1.3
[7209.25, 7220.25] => 1.6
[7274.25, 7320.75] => 1.9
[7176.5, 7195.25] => 0.7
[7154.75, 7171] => 0.0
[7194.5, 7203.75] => 1.1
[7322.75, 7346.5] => 0.6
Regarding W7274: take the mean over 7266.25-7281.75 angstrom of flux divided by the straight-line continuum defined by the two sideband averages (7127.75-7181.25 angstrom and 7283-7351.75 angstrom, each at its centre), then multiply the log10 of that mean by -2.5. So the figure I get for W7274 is 0.06 mag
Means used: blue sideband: 1.9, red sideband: 1.96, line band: 1.85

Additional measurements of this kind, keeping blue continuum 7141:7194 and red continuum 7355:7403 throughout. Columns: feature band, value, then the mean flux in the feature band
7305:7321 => 0.02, 1.94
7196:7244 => 0.04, 1.86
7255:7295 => 0.05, 1.87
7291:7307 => 0.04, 1.91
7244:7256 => 0.04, 1.87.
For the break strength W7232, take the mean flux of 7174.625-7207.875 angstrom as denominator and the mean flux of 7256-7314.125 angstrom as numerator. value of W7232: 1.0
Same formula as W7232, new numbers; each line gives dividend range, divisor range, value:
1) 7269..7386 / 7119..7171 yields 1.05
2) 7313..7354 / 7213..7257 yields 1.05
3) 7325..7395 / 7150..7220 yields 1.09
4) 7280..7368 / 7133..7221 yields 1.06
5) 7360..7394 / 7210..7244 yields 1.10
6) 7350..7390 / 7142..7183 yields 1.05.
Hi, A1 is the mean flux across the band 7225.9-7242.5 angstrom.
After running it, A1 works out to 2.04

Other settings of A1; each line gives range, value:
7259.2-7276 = 1.88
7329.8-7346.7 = 2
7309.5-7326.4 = 1.99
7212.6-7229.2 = 1.88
